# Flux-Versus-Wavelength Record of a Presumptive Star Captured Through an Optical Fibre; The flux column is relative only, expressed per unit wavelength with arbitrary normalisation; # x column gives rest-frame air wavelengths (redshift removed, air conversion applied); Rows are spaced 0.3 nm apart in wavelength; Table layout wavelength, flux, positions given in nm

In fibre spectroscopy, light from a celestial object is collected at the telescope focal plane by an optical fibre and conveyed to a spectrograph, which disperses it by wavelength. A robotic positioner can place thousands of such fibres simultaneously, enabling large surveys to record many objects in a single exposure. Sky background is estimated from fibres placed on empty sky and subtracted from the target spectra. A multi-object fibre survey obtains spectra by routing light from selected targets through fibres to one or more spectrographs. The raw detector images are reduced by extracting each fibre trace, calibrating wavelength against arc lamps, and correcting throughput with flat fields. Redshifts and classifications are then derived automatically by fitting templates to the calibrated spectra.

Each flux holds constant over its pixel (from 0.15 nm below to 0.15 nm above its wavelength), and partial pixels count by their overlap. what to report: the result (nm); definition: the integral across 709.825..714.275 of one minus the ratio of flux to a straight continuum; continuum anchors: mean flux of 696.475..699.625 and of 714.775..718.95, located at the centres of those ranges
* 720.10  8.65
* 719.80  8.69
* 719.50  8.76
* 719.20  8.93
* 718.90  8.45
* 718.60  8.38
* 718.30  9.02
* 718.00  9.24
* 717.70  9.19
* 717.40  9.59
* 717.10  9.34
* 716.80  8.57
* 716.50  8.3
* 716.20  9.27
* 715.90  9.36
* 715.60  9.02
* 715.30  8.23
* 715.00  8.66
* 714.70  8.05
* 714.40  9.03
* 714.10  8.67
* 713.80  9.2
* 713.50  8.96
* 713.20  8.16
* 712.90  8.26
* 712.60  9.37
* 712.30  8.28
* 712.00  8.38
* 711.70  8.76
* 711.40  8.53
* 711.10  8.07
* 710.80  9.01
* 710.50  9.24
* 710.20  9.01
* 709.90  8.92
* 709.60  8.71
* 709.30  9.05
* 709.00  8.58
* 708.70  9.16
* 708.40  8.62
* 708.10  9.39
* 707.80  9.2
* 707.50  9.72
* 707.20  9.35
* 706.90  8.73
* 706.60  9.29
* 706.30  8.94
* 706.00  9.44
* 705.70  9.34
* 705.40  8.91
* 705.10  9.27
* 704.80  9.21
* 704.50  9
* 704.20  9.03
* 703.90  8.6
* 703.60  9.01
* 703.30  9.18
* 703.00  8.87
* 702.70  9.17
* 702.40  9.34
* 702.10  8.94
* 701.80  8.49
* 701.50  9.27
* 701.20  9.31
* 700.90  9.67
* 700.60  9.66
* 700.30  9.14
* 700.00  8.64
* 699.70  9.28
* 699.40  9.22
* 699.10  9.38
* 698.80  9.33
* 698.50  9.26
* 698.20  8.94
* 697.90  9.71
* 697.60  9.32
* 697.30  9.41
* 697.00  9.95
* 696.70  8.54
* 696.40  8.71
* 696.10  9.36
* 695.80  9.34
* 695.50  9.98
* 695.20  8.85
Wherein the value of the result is 0.14 nm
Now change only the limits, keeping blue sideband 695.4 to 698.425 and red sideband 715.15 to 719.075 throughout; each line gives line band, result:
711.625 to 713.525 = 0.09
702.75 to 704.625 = 0.05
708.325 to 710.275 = 0.04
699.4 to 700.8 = 0.01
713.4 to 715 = 0.04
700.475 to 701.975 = -0.01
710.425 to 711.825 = 0.05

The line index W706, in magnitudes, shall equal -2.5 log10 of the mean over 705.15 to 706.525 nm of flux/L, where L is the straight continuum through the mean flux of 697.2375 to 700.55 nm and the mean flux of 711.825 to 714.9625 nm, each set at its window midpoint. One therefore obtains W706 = -0.026 mag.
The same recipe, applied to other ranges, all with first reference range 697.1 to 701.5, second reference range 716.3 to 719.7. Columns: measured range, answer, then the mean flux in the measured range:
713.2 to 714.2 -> 0.02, 8.84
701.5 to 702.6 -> 0.03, 8.98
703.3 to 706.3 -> 0.01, 9.09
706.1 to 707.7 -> -0.01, 9.21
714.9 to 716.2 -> 0.01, 8.88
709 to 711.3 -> 0.03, 8.83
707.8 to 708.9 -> 0.01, 9.05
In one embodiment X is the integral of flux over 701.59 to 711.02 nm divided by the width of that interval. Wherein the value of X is 9.05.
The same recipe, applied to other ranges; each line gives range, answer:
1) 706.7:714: 8.86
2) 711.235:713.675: 8.59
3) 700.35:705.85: 9.13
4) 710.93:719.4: 8.76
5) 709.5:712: 8.76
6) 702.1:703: 9.14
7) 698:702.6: 9.2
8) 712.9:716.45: 8.75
